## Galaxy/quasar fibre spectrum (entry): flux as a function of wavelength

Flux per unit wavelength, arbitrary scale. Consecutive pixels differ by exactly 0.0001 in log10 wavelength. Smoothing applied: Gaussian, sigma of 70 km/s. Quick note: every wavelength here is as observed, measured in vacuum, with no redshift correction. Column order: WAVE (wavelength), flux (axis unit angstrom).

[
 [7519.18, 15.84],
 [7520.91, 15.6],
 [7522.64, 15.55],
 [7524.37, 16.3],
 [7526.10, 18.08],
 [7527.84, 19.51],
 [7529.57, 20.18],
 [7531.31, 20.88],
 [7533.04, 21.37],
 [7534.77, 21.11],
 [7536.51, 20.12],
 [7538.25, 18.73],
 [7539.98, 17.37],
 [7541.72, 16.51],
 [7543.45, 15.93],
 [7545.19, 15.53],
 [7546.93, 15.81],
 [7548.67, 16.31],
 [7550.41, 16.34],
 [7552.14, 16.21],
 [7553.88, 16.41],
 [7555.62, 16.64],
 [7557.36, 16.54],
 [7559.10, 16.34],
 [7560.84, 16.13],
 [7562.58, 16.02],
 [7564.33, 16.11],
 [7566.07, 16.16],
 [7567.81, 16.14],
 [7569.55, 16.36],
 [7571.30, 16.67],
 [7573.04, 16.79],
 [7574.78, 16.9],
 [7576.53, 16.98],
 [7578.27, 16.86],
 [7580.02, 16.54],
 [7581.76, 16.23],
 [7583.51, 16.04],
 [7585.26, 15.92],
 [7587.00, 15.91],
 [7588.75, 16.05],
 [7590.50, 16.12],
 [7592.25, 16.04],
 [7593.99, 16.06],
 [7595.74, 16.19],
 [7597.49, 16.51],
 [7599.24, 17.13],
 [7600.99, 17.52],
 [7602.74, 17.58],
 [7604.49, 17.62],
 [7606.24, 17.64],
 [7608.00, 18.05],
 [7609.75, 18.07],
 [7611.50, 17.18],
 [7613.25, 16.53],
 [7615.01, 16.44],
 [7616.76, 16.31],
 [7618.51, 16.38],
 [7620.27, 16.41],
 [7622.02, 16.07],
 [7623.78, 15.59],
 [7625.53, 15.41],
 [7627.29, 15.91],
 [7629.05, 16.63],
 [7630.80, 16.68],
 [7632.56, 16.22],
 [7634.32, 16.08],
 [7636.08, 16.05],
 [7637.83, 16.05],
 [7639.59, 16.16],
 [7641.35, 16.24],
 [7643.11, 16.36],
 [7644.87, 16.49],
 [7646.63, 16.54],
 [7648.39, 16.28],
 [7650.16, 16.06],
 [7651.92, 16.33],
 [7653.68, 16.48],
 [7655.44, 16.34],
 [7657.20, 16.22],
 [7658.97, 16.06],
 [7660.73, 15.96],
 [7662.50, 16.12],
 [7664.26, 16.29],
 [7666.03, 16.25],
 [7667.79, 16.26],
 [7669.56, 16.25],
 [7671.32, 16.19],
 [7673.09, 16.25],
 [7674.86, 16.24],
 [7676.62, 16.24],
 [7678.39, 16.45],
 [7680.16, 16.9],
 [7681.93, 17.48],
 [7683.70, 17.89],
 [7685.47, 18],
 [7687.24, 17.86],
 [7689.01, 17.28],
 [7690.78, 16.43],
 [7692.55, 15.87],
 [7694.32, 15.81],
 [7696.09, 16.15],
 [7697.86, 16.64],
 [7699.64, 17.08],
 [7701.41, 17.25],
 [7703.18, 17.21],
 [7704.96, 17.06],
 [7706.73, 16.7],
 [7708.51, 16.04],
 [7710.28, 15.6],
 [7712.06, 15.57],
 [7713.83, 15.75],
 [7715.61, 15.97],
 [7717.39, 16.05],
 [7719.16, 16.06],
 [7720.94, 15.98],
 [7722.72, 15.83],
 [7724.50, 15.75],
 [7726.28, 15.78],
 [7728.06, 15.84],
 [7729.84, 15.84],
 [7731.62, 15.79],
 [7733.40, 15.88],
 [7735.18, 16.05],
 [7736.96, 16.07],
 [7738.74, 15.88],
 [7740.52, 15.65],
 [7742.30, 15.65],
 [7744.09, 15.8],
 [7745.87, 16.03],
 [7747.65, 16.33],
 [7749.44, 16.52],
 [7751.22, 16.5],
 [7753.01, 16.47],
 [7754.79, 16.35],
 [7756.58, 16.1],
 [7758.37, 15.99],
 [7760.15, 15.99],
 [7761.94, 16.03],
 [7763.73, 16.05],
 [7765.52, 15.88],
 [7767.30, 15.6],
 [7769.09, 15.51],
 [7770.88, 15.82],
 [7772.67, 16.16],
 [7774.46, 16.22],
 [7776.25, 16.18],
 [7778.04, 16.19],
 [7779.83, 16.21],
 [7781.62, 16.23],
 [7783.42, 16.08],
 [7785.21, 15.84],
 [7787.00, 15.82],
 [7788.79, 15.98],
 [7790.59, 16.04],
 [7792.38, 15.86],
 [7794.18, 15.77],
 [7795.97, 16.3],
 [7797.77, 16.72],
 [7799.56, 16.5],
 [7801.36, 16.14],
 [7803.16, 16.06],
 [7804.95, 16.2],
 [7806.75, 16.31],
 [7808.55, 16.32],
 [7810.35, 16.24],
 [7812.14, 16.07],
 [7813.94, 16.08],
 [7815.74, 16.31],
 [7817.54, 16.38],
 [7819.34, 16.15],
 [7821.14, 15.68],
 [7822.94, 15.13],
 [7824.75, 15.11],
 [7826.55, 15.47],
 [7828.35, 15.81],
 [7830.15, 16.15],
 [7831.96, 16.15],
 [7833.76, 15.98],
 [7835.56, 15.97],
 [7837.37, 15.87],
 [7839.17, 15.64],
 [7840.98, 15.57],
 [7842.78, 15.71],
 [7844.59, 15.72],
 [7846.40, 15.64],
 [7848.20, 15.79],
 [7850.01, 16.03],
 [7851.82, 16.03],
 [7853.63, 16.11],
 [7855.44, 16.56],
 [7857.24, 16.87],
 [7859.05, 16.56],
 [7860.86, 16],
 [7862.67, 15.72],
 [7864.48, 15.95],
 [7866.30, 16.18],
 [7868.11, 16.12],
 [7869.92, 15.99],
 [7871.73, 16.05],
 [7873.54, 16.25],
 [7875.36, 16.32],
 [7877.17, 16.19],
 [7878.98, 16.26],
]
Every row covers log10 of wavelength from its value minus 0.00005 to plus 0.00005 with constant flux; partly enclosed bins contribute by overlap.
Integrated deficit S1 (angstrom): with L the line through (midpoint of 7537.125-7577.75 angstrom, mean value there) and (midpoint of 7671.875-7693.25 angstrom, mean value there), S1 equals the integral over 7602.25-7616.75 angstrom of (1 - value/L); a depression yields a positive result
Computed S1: -0.6 angstrom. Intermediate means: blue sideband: 16.5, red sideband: 16.9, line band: 17.3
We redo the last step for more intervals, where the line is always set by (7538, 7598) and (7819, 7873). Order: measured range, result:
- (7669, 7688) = -0.8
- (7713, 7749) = 0.4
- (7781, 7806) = -0.2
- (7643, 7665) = -0.1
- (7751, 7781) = 0.0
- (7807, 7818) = -0.2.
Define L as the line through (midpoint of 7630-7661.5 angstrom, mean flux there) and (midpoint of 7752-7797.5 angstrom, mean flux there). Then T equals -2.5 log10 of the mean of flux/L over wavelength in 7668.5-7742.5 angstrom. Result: -0.013 mag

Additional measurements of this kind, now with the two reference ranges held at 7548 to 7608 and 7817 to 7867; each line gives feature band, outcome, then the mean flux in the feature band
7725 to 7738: 0.02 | 15.9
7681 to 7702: -0.05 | 17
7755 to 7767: 0.01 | 16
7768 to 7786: 0.00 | 16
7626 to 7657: 0.01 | 16.3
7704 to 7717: 0.01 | 16.1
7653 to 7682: 0.00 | 16.3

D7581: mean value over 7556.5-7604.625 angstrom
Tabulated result 16.5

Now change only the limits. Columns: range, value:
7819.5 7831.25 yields 15.6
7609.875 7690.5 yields 16.4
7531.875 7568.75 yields 17.1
